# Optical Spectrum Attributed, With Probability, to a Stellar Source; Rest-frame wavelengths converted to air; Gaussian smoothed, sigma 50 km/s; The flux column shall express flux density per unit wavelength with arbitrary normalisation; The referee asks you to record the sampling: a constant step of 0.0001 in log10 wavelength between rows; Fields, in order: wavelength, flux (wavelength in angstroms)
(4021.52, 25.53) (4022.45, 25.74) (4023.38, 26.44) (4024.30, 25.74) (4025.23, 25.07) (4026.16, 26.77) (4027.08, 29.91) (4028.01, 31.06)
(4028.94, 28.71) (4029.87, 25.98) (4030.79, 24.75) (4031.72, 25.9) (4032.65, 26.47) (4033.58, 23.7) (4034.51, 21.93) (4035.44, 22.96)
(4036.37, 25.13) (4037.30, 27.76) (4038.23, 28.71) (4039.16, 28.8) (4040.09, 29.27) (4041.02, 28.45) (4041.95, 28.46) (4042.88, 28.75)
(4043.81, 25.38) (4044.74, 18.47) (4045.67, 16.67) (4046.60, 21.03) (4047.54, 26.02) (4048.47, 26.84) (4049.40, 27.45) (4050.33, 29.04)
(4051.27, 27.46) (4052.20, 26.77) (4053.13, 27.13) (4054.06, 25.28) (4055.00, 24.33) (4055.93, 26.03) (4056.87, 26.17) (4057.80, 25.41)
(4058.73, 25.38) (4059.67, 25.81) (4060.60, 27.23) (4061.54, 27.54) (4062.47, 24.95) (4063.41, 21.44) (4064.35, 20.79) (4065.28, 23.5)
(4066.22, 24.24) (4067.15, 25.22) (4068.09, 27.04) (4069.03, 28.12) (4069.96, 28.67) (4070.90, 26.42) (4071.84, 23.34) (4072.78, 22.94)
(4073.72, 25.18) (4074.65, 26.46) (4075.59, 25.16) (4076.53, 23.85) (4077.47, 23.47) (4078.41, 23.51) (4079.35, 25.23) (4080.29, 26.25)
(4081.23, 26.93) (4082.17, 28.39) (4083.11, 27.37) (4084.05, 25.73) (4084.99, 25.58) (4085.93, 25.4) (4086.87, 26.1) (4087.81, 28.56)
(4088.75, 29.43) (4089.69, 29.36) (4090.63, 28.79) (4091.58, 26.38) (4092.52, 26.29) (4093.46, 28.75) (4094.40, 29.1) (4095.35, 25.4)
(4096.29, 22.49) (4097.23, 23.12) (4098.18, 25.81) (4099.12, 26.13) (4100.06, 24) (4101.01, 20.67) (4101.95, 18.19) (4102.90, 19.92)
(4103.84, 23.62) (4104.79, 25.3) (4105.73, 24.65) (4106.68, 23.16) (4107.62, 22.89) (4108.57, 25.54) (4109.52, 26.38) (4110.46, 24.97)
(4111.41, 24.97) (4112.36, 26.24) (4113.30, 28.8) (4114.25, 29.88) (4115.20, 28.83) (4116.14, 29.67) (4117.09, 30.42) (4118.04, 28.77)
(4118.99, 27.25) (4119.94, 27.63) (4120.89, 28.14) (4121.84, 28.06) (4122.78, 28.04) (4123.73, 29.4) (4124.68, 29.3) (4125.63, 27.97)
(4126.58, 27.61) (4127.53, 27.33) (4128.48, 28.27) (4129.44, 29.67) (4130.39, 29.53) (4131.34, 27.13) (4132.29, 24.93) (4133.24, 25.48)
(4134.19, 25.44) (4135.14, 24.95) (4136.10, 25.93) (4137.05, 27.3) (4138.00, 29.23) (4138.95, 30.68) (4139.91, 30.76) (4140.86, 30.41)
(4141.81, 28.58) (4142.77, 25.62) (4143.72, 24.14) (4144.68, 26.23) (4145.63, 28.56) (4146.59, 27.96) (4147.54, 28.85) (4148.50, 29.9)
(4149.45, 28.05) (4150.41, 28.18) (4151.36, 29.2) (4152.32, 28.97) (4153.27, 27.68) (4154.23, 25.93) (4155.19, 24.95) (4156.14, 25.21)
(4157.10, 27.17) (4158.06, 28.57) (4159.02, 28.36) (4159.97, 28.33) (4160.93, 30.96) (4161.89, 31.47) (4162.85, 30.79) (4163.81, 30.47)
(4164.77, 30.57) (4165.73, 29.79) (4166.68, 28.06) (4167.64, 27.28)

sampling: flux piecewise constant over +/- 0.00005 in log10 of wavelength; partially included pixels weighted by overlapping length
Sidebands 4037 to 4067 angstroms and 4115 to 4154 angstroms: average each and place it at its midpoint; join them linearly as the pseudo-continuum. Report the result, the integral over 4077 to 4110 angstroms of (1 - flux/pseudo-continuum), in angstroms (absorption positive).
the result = 1.8 angstroms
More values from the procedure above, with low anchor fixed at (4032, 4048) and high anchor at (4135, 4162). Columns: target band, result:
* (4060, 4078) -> 0.6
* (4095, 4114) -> 1.9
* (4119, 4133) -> -0.3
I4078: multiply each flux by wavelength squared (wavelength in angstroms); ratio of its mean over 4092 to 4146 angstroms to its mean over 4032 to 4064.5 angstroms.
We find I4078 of 1.08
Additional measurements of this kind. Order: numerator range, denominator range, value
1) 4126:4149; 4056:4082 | 1.13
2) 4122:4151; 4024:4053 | 1.12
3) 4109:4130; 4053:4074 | 1.14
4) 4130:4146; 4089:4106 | 1.12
